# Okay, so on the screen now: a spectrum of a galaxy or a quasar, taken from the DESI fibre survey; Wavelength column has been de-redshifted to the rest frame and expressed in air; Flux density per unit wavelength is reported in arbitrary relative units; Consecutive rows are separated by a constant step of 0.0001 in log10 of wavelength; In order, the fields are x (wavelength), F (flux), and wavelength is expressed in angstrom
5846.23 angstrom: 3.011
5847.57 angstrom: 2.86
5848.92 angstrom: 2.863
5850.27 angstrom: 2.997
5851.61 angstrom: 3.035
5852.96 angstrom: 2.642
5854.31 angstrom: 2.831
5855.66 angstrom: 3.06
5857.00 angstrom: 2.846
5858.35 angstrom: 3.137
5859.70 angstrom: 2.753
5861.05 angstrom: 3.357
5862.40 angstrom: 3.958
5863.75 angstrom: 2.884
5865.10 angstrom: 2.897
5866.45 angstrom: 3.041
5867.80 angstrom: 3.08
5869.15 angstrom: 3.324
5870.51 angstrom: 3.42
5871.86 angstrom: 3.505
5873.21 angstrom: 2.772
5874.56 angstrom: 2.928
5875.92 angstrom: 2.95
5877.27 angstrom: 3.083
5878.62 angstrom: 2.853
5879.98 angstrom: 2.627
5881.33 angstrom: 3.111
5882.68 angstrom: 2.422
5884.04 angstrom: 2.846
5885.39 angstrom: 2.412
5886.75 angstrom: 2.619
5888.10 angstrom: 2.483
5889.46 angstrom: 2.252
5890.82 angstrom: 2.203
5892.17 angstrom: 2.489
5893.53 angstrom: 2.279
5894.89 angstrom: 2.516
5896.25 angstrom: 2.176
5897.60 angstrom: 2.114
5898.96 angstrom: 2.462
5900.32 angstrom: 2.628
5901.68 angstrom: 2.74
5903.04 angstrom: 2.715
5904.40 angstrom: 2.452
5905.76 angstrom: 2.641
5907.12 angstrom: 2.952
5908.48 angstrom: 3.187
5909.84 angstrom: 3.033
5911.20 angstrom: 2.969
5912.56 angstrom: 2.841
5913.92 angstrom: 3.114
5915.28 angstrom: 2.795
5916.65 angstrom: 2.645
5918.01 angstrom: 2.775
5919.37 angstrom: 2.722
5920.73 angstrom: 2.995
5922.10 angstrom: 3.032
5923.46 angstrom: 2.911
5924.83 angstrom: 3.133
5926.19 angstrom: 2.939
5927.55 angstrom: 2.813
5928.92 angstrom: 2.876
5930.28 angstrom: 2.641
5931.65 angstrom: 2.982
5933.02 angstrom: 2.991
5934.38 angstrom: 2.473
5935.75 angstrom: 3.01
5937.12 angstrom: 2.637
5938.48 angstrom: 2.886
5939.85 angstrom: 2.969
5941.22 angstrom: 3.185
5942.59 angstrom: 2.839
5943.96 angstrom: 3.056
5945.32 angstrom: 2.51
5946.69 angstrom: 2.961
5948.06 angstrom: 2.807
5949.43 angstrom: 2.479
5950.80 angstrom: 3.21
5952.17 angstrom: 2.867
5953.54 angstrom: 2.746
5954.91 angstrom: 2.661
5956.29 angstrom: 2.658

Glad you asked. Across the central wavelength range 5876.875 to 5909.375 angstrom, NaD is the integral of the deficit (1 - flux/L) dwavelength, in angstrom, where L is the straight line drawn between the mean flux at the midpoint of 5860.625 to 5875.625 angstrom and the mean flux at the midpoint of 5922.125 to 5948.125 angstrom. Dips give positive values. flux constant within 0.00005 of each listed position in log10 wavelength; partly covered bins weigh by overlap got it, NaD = 5.1 angstrom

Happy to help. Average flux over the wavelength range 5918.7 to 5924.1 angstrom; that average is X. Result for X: 2.92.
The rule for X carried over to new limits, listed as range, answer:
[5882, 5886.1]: 2.56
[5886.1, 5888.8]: 2.55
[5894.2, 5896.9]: 2.34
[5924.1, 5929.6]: 2.94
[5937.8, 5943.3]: 2.97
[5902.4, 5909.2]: 2.79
